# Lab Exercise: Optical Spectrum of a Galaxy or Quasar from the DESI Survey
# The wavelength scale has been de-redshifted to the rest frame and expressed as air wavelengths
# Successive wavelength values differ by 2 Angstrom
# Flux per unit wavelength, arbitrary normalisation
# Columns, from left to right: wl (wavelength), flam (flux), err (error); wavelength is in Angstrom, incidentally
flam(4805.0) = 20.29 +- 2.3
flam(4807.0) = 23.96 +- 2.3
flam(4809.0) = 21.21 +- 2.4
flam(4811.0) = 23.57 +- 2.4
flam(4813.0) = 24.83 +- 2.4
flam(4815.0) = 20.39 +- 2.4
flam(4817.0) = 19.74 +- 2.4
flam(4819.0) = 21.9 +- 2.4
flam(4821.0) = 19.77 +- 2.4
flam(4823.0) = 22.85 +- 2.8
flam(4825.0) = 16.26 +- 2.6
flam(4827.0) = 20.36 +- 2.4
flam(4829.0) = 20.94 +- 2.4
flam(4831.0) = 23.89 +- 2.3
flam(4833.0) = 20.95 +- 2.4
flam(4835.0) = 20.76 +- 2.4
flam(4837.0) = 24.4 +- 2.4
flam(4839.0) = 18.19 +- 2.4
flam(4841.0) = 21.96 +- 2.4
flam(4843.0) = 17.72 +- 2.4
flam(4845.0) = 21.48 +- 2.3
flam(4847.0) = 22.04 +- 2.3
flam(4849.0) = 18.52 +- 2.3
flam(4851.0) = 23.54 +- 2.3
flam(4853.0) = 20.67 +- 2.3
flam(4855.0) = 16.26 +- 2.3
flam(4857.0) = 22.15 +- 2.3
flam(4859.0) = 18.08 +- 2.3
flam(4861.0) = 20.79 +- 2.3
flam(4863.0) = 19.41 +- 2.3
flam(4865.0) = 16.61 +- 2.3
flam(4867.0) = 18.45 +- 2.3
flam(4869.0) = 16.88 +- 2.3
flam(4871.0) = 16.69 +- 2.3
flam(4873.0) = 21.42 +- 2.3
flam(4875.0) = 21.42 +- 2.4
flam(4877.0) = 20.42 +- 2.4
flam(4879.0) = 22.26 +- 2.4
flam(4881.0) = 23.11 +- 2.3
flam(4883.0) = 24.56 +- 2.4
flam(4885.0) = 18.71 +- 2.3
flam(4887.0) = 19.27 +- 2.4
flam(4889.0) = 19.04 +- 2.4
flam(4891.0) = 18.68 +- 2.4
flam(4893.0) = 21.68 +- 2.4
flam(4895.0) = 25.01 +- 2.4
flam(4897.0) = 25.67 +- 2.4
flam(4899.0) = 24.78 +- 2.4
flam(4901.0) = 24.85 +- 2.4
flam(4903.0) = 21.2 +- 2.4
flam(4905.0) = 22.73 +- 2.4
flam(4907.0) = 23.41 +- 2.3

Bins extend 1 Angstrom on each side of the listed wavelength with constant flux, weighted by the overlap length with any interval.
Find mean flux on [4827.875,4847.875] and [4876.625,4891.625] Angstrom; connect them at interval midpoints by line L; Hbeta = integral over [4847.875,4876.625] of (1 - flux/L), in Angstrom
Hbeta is 2.23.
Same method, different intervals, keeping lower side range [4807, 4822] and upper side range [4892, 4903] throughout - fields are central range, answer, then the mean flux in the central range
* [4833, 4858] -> 2.2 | 20.7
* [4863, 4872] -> 2.3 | 17.4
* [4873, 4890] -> 1.8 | 21.1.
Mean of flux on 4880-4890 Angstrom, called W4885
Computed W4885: 20.9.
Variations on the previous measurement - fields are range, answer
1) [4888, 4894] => 19.8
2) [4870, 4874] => 19.1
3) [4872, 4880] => 21.4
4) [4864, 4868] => 17.5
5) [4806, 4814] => 23.4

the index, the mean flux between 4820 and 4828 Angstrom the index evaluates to 19.8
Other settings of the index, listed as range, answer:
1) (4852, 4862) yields 19.6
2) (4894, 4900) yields 25.2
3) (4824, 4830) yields 19.2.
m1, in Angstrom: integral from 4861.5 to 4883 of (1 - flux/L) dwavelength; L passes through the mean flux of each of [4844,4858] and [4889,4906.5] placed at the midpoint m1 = 1.7 Angstrom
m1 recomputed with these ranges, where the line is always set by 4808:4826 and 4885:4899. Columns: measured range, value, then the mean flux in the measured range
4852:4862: 0.84 Angstrom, 19.6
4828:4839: -0.29 Angstrom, 21.8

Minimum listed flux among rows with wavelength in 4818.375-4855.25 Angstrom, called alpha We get 16.26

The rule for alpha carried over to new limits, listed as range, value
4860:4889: 16.61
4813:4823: 19.74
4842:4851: 17.72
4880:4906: 18.68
